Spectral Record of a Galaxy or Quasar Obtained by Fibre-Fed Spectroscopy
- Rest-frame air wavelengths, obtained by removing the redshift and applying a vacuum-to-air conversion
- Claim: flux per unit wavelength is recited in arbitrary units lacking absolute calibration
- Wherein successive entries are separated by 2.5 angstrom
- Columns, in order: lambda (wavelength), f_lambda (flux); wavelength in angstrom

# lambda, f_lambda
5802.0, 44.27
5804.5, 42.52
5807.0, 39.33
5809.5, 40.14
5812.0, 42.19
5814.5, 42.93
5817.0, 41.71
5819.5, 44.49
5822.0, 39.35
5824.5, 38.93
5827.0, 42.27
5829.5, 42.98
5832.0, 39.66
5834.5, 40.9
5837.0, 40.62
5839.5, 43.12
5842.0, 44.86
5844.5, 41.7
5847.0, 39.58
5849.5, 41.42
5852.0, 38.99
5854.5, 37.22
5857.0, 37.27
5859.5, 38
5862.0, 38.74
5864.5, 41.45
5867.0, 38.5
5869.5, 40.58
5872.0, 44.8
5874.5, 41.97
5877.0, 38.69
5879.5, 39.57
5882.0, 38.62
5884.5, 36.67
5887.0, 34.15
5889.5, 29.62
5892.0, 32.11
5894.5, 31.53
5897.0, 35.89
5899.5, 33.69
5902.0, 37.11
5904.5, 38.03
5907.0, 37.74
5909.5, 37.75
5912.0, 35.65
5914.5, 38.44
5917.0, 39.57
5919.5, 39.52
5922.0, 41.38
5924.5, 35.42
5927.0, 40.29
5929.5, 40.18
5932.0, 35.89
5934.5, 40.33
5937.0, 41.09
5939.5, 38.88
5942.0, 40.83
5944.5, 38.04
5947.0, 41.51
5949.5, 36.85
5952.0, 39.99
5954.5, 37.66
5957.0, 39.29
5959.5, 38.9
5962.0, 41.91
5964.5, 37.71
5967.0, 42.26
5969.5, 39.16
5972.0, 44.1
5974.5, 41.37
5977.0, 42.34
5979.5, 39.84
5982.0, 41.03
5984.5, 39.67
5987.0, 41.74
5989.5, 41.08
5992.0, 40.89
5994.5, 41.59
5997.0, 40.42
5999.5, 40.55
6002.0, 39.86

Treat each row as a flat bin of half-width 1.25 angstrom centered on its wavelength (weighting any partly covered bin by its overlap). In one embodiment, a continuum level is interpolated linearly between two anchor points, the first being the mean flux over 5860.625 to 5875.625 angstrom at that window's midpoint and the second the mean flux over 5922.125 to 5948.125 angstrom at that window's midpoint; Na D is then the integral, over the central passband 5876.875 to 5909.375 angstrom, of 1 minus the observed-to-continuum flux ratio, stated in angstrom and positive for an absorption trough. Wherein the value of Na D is 3.8 angstrom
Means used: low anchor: 41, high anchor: 39.3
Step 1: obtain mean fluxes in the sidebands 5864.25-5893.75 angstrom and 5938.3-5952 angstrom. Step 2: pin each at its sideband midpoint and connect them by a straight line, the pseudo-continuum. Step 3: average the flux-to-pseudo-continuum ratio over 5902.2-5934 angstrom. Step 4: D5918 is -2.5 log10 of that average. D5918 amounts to 0.01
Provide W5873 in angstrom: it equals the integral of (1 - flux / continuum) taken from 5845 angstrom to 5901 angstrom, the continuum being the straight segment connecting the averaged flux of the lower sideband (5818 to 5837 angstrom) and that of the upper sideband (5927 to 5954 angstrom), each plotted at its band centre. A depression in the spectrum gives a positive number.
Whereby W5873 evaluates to 3.8 angstrom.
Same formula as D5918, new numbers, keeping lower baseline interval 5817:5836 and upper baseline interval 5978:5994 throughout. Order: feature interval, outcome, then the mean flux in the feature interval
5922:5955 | 0.049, 39.1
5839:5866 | 0.028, 40.1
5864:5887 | 0.037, 39.7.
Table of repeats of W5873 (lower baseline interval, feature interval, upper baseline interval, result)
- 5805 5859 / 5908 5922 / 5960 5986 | 0.83 angstrom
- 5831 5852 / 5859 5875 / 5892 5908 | -0.79 angstrom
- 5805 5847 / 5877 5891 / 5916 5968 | 1.57 angstrom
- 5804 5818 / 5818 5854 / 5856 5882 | -0.44 angstrom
